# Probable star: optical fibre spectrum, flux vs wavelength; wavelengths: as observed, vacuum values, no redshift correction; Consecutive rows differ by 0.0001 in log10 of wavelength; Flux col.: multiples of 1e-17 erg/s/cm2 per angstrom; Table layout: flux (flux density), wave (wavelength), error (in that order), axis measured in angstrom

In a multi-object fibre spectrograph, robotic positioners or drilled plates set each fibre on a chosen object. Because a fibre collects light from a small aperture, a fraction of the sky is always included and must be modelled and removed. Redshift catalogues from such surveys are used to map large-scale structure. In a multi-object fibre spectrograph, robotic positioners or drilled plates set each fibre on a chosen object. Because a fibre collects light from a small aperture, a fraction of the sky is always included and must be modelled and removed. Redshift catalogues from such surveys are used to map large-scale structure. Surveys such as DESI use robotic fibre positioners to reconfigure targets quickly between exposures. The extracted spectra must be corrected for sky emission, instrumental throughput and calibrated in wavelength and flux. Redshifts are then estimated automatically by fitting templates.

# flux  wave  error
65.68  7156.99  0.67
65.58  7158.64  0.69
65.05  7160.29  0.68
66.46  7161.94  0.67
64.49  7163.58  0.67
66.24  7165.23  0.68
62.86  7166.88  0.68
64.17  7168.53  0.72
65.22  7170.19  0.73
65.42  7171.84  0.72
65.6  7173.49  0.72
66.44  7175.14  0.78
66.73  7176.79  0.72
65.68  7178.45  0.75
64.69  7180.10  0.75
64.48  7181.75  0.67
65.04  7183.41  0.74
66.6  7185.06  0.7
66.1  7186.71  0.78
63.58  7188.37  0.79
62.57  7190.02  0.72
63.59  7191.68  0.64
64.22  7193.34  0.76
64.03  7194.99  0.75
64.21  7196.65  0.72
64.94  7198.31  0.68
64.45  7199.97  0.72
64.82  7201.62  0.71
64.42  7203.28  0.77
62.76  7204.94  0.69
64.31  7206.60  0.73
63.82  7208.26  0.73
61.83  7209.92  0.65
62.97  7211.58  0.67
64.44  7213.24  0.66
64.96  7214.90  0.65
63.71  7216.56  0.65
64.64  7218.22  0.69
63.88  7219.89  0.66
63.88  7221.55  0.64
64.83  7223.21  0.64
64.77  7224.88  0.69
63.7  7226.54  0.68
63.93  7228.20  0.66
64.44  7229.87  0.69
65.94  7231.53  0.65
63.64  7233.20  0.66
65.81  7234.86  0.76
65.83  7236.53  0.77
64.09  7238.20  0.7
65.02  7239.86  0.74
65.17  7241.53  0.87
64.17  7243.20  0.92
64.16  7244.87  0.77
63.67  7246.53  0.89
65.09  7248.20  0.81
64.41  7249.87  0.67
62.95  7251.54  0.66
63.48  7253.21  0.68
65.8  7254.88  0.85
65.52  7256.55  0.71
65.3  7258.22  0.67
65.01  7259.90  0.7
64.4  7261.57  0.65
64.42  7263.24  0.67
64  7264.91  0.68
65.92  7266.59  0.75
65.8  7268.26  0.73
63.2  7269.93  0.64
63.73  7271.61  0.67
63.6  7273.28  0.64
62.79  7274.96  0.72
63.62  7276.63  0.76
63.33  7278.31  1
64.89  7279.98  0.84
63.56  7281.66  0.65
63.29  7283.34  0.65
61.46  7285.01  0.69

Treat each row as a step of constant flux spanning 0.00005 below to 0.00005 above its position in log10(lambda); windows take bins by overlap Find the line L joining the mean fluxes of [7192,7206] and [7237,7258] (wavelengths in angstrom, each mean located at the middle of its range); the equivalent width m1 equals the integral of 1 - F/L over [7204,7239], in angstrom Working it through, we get 0.08 angstrom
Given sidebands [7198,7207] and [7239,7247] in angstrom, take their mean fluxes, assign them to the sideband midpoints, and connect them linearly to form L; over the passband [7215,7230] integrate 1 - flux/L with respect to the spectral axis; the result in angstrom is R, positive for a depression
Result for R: 0.04 angstrom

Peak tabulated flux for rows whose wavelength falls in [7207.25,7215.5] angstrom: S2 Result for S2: 64.96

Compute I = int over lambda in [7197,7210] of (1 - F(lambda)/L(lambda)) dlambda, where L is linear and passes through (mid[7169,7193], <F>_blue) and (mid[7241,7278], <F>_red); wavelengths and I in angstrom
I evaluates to 0.2 angstrom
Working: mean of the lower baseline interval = 65.1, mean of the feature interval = 64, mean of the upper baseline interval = 64.3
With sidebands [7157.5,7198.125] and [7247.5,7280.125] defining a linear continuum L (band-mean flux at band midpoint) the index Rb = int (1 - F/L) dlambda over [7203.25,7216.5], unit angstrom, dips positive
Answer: 0.2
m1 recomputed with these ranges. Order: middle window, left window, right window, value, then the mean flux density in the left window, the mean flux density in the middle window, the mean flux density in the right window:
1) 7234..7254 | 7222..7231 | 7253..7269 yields 0.07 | 64.4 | 64.5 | 65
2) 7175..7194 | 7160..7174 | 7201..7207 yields -0.11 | 65.1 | 64.9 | 64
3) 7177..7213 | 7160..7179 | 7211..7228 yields 0.27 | 65.4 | 64.3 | 64.2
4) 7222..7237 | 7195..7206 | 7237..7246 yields -0.06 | 64.2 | 64.7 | 64.6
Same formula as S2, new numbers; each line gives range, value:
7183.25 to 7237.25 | 66.6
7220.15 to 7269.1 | 65.94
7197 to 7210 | 64.94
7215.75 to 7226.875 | 64.83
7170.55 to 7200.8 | 66.73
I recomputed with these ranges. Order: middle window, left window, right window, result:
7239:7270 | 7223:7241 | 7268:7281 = -0.2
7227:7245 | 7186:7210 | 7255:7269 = 0.0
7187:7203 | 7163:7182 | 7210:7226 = 0.1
